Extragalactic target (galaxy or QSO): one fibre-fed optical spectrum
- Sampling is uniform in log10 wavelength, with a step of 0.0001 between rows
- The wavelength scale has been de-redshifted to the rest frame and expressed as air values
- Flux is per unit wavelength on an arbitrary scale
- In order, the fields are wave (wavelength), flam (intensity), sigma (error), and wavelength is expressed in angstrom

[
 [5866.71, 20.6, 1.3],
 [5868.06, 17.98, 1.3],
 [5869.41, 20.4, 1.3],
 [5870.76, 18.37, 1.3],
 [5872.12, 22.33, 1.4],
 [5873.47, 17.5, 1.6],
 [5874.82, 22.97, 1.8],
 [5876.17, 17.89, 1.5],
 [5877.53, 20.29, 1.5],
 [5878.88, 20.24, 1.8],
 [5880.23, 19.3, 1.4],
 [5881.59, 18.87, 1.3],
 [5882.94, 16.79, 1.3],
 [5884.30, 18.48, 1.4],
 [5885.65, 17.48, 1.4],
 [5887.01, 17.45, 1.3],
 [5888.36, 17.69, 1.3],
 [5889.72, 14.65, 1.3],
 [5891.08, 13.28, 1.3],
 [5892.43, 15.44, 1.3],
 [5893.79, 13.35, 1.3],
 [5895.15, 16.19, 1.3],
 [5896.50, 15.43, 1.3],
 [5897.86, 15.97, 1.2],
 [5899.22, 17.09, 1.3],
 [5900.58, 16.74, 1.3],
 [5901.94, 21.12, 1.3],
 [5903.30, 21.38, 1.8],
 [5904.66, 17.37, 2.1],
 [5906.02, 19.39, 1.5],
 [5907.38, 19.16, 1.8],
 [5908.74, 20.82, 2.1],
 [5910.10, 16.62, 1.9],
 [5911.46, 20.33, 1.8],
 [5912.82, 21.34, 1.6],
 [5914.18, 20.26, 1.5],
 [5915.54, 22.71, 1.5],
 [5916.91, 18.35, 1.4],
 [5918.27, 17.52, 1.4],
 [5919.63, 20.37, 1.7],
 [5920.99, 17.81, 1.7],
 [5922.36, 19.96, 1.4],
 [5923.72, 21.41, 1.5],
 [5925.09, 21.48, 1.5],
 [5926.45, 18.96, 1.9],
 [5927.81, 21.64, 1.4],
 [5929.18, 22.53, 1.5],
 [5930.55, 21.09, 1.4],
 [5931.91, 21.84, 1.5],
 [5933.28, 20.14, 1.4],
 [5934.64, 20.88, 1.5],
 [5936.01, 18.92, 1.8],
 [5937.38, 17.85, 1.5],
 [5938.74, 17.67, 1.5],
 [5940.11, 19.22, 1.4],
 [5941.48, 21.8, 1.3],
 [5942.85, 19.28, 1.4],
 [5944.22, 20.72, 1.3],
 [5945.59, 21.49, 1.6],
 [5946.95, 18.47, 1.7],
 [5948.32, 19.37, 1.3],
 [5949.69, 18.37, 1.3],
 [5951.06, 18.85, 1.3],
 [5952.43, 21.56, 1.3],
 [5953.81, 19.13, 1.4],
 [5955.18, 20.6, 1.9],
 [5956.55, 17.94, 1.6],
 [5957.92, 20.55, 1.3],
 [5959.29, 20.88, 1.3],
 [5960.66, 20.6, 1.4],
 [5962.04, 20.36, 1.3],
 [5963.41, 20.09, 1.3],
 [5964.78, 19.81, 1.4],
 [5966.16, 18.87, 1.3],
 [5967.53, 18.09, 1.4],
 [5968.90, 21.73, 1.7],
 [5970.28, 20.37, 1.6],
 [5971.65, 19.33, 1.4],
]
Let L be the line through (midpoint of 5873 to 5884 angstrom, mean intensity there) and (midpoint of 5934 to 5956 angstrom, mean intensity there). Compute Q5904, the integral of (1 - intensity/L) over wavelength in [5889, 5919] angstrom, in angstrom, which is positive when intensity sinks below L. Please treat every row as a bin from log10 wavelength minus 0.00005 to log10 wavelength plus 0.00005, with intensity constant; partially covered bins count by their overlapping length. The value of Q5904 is 2.2 angstrom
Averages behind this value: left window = 19.2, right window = 19.6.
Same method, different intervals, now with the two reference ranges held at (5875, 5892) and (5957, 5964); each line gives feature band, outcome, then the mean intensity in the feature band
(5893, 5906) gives 0.77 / 17.3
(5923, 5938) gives -0.94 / 20.6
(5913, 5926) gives -0.67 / 20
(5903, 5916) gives -0.80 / 19.9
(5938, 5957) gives 0.34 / 19.6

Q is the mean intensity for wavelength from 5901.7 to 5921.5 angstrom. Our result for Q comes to 19.6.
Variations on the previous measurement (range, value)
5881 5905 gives 16.9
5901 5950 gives 19.9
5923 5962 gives 20.1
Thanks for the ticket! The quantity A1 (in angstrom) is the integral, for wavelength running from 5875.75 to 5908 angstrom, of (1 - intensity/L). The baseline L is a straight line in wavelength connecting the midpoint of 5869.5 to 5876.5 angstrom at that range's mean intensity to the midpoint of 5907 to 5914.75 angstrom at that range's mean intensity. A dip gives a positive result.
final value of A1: 3.8 angstrom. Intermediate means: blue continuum 20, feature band 17.5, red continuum 19.8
